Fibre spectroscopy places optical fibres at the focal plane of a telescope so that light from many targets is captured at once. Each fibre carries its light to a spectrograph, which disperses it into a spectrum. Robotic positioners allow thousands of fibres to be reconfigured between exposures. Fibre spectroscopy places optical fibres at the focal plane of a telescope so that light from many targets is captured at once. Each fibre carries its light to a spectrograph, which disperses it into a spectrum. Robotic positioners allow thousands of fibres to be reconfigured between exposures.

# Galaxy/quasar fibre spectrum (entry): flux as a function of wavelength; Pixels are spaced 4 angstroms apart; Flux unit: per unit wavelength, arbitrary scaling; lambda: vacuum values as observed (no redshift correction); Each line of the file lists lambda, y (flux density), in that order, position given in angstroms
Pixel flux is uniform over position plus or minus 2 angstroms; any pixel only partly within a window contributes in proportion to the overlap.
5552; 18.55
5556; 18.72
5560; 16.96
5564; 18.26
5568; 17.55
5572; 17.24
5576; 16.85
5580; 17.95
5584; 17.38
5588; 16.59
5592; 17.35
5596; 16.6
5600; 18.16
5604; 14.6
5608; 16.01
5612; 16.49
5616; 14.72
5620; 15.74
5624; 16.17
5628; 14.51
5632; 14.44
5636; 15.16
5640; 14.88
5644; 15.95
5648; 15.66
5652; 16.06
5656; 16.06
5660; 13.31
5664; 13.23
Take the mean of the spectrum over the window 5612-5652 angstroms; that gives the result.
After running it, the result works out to 15.4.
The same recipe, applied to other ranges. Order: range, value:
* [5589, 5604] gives 16.9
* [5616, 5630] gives 15.4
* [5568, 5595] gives 17.2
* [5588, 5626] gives 16.2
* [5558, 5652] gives 16.3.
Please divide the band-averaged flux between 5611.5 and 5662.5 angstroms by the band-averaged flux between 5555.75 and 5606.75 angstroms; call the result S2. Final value 0.9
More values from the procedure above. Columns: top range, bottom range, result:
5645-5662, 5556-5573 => 0.87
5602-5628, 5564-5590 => 0.90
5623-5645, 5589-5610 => 0.91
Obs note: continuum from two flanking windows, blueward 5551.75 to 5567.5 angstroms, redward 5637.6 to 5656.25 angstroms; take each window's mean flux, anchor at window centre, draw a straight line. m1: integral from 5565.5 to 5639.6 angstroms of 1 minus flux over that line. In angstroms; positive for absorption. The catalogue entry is 2.6 angstroms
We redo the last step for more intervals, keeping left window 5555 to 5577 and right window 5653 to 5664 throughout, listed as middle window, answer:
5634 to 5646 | -0.14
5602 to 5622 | 0.69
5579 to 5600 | -0.53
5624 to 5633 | 0.39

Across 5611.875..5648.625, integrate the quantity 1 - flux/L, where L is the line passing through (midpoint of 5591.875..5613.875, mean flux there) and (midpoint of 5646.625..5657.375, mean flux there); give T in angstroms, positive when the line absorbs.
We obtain 2.0 angstroms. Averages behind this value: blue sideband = 16.5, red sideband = 15.9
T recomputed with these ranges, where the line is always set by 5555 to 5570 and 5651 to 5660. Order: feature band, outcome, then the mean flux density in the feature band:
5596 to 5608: 0.33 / 16.4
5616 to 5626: 0.38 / 15.7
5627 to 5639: 0.96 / 14.7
